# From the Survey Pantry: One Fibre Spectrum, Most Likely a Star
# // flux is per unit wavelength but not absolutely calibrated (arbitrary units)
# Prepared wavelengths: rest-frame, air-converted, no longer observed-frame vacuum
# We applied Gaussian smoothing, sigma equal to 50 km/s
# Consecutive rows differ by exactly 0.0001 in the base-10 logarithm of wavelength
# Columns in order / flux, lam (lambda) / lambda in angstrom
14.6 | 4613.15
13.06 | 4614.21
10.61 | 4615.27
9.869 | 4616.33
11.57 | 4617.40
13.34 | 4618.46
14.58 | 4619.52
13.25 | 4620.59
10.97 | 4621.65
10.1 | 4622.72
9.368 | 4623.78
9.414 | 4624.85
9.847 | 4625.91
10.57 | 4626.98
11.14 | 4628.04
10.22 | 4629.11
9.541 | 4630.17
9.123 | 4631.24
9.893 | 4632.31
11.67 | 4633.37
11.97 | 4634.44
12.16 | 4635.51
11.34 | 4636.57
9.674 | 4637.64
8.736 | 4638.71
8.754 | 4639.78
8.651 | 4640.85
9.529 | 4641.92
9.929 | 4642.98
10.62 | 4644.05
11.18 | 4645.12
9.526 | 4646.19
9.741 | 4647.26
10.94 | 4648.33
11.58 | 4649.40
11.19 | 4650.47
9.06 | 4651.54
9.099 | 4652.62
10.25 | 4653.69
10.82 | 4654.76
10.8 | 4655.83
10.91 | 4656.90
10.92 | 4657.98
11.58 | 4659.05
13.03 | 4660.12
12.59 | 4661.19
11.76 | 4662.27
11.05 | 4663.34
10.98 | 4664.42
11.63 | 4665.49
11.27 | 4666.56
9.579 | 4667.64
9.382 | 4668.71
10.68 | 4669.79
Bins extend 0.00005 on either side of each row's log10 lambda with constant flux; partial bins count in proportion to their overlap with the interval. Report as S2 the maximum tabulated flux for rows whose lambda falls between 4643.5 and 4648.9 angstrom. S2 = 11.18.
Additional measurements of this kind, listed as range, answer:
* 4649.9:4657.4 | 11.19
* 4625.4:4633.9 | 11.67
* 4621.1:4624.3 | 10.97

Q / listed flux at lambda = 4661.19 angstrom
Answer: 12.59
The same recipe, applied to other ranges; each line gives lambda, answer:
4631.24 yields 9.123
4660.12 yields 13.03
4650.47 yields 11.19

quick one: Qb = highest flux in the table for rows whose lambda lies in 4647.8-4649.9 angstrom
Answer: 11.58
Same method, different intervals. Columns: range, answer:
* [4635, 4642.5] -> 12.16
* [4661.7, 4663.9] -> 11.76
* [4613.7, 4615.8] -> 13.06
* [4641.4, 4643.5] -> 9.929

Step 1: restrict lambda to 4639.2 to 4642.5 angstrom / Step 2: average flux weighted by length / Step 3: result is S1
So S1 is 9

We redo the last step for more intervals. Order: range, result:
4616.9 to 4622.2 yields 12.7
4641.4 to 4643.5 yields 9.77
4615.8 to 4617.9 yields 10.7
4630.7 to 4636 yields 10.9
